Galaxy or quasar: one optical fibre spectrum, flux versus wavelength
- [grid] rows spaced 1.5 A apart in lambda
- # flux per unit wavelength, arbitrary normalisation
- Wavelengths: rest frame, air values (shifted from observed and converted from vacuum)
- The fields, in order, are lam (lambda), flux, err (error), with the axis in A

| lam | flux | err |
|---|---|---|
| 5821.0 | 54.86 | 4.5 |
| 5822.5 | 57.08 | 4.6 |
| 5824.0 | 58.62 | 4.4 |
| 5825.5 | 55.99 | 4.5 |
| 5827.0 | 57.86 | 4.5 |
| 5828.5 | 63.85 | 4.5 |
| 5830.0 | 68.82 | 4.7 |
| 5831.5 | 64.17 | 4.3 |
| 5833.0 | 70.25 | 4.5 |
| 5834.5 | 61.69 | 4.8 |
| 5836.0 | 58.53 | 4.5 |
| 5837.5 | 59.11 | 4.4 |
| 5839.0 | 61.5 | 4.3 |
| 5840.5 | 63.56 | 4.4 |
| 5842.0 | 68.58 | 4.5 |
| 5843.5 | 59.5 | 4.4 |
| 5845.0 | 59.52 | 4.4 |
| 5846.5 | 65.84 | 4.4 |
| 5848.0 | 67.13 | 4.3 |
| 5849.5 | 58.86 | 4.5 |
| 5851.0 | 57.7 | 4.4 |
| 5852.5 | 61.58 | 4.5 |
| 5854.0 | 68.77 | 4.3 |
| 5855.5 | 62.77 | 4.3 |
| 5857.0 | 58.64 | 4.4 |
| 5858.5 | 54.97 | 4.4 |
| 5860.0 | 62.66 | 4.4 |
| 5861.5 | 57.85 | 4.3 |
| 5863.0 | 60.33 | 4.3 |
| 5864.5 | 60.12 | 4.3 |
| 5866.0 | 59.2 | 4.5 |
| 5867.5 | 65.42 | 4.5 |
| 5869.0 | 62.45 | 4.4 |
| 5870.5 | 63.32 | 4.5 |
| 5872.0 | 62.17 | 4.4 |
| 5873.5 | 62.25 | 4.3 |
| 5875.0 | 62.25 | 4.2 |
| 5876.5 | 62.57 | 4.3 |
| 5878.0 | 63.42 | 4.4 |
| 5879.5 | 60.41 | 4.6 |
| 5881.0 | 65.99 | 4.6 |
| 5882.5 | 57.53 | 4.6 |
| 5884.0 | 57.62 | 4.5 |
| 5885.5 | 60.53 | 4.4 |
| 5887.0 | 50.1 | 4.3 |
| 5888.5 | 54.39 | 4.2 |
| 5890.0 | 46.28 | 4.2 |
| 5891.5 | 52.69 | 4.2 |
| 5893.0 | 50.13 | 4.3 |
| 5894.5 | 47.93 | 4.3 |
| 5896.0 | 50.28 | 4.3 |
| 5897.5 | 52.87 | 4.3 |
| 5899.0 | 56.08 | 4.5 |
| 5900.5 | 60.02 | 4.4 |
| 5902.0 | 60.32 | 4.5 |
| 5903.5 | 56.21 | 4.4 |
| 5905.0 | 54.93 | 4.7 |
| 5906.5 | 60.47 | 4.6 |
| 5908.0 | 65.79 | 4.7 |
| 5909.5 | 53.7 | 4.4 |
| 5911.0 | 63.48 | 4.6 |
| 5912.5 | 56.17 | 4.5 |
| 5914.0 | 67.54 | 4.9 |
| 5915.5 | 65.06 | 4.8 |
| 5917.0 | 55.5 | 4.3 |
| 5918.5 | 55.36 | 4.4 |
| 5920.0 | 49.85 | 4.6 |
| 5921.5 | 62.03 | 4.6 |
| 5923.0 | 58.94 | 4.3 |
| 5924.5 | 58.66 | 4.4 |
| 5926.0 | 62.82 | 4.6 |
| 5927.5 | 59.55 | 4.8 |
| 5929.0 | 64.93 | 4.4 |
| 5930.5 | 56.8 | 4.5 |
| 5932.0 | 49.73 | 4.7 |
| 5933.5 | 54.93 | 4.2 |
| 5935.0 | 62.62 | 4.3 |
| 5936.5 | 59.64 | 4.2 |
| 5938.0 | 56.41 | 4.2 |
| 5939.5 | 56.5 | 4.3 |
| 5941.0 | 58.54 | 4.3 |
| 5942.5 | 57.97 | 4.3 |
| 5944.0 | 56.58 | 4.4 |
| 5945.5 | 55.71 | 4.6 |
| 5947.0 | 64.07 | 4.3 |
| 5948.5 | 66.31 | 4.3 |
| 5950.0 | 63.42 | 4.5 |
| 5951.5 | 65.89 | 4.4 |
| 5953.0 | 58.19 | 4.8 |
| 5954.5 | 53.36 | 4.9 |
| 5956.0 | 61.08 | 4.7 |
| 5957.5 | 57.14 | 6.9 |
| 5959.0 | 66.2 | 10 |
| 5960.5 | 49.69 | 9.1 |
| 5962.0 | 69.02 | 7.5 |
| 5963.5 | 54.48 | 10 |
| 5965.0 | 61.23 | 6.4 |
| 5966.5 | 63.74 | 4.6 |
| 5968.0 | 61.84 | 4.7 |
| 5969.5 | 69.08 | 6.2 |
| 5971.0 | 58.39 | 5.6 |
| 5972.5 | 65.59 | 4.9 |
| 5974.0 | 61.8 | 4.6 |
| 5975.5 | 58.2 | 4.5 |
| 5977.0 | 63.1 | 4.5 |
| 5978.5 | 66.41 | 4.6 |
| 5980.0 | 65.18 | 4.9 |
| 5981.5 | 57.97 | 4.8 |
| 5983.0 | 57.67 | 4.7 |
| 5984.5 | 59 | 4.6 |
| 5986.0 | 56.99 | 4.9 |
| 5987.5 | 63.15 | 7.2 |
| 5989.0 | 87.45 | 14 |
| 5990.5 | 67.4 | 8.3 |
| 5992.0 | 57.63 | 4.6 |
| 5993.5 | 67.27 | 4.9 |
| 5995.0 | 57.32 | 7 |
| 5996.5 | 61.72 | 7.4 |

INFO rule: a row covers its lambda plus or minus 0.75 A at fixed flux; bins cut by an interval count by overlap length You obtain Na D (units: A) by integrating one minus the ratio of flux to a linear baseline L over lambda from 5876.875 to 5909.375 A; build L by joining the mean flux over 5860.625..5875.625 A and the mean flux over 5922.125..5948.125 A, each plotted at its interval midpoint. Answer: 2.2 A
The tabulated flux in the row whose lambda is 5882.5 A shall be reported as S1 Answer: 57.53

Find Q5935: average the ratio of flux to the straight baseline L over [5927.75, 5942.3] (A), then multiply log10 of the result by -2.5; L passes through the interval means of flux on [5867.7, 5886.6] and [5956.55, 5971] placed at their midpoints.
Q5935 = 0.06 mag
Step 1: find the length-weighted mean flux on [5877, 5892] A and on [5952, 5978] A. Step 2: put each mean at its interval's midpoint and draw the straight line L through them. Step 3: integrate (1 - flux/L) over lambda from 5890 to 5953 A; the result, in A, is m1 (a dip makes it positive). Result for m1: 0.8 A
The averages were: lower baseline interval 57.1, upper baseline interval 60.8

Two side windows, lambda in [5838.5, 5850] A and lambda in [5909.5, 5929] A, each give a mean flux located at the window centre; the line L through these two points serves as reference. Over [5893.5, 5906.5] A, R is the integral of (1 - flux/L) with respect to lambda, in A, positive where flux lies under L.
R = 1.2 A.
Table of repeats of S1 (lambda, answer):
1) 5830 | 68.82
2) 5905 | 54.93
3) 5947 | 64.07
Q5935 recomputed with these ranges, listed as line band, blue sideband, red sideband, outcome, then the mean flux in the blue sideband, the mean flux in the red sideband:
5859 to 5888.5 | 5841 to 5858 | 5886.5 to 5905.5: -0.05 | 62.5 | 53.3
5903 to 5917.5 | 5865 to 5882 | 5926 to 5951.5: 0.01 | 62.6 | 59.3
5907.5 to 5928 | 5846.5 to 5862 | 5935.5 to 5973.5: 0.02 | 61.4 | 60.4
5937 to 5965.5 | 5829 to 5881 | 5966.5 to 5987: 0.04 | 62.3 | 61.7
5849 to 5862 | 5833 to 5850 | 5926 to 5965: 0.03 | 62.6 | 59.3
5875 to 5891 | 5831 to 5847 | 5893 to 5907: -0.01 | 62.9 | 55.1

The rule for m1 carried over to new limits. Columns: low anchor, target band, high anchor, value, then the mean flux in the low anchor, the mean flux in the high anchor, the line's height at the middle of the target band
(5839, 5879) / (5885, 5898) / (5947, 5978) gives 2.2 A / 62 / 61.5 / 61.8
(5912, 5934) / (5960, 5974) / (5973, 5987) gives -0.3 A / 58.6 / 60.8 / 60.3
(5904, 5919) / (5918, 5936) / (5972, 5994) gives 0.8 A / 59.8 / 63.6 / 60.6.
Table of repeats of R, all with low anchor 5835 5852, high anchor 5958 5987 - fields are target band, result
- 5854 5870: 0.22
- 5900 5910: 0.44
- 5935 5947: 0.66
